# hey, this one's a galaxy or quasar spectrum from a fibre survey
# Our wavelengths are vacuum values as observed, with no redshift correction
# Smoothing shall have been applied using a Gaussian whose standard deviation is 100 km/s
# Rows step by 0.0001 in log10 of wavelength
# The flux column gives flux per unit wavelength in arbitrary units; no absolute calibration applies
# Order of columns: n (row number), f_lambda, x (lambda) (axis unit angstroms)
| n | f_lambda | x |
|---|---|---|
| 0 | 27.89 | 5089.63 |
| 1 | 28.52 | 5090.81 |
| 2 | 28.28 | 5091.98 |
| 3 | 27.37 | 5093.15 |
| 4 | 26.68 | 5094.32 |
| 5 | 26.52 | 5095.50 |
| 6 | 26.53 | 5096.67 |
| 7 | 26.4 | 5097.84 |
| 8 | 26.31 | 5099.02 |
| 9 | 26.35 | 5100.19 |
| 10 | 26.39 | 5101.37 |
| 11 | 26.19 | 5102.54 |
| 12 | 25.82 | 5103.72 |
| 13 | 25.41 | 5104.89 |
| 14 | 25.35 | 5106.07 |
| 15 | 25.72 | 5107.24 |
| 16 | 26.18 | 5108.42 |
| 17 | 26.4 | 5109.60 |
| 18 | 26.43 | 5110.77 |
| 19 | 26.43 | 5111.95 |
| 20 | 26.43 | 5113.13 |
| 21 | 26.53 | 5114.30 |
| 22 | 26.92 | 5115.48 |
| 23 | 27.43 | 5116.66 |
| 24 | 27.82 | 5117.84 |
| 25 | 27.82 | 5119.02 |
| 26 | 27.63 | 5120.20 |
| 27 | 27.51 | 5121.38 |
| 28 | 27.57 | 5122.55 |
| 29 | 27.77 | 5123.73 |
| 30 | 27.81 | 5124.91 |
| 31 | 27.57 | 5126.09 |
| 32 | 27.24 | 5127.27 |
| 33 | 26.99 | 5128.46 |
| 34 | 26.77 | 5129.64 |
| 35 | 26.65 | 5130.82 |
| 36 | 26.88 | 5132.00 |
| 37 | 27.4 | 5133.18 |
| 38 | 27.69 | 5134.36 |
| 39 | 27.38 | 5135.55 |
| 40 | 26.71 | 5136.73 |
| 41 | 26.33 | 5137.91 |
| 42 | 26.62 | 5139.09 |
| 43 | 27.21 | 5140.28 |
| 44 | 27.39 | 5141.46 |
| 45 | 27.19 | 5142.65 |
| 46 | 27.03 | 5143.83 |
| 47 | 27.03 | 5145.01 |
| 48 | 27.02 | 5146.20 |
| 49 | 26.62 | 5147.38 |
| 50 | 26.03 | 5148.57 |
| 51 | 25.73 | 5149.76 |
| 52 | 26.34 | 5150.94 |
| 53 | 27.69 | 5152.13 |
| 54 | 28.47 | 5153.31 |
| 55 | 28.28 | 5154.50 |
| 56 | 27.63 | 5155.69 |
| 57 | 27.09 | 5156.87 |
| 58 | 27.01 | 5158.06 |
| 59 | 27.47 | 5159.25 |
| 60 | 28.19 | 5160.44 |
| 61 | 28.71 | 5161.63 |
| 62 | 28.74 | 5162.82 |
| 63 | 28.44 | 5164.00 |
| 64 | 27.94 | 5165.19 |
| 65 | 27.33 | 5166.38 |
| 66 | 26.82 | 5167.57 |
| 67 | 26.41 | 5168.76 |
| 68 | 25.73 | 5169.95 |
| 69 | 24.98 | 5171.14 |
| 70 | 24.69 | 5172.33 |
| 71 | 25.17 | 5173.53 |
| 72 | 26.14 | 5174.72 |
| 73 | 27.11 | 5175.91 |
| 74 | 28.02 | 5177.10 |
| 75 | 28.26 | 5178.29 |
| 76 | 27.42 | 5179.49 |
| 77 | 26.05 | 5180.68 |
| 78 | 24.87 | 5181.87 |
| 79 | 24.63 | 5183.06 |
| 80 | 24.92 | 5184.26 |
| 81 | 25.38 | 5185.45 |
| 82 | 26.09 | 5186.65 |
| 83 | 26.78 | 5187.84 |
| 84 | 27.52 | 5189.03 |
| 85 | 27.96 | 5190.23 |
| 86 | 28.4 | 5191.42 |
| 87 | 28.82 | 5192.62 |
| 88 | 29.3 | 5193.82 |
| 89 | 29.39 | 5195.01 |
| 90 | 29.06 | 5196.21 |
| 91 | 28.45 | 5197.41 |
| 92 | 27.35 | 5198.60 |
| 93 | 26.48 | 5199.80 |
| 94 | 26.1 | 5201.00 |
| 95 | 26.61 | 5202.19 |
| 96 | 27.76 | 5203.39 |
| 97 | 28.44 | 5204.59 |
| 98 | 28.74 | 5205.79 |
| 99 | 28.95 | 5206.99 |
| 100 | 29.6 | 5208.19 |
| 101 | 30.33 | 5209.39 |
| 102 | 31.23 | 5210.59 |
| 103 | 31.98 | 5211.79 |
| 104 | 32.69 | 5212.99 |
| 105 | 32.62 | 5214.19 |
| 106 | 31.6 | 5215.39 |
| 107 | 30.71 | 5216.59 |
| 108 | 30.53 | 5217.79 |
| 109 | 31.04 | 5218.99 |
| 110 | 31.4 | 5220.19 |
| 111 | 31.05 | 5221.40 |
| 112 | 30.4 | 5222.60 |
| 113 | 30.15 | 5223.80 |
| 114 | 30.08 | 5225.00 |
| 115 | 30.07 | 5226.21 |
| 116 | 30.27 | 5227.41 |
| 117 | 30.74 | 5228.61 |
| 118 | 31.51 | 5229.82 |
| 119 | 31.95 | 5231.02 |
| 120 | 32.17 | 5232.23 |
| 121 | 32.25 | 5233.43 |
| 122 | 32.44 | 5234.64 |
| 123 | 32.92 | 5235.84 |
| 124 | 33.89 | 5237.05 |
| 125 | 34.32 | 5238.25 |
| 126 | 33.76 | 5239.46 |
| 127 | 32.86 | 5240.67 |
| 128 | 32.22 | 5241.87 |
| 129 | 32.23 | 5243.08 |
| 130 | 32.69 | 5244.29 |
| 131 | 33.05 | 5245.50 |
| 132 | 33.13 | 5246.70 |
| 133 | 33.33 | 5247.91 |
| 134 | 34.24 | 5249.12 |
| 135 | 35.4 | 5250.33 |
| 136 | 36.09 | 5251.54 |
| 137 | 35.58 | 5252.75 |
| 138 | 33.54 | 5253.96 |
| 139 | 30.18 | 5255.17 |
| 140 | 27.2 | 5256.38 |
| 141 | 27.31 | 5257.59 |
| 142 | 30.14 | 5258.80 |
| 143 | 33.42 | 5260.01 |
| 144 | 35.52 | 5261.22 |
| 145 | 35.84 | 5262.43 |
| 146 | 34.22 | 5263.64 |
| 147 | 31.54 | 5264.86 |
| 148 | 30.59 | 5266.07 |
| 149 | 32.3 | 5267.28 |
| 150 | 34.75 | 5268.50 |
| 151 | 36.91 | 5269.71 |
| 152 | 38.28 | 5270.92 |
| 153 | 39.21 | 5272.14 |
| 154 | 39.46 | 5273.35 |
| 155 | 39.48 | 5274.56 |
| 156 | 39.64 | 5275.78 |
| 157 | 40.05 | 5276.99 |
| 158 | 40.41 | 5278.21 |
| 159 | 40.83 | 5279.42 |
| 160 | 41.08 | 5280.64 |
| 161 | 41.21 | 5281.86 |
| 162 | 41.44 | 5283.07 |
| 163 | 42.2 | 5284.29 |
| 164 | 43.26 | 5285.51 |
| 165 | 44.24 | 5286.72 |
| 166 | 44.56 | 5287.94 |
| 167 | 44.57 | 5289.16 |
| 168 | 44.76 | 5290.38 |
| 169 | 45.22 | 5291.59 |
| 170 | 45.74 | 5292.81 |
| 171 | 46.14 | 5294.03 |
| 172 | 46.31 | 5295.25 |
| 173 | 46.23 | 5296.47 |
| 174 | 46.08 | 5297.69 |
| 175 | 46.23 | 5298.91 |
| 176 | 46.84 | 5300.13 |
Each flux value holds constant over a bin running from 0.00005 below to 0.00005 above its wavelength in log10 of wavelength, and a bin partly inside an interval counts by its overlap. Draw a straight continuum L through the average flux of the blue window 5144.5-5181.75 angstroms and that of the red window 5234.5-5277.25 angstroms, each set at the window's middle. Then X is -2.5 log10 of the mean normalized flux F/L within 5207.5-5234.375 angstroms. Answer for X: 0.01 mag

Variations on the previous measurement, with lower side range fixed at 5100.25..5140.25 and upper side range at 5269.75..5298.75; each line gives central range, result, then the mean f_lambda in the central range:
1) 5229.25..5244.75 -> 0.16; 32.7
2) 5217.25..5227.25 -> 0.20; 30.6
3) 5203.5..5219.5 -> 0.17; 30.6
